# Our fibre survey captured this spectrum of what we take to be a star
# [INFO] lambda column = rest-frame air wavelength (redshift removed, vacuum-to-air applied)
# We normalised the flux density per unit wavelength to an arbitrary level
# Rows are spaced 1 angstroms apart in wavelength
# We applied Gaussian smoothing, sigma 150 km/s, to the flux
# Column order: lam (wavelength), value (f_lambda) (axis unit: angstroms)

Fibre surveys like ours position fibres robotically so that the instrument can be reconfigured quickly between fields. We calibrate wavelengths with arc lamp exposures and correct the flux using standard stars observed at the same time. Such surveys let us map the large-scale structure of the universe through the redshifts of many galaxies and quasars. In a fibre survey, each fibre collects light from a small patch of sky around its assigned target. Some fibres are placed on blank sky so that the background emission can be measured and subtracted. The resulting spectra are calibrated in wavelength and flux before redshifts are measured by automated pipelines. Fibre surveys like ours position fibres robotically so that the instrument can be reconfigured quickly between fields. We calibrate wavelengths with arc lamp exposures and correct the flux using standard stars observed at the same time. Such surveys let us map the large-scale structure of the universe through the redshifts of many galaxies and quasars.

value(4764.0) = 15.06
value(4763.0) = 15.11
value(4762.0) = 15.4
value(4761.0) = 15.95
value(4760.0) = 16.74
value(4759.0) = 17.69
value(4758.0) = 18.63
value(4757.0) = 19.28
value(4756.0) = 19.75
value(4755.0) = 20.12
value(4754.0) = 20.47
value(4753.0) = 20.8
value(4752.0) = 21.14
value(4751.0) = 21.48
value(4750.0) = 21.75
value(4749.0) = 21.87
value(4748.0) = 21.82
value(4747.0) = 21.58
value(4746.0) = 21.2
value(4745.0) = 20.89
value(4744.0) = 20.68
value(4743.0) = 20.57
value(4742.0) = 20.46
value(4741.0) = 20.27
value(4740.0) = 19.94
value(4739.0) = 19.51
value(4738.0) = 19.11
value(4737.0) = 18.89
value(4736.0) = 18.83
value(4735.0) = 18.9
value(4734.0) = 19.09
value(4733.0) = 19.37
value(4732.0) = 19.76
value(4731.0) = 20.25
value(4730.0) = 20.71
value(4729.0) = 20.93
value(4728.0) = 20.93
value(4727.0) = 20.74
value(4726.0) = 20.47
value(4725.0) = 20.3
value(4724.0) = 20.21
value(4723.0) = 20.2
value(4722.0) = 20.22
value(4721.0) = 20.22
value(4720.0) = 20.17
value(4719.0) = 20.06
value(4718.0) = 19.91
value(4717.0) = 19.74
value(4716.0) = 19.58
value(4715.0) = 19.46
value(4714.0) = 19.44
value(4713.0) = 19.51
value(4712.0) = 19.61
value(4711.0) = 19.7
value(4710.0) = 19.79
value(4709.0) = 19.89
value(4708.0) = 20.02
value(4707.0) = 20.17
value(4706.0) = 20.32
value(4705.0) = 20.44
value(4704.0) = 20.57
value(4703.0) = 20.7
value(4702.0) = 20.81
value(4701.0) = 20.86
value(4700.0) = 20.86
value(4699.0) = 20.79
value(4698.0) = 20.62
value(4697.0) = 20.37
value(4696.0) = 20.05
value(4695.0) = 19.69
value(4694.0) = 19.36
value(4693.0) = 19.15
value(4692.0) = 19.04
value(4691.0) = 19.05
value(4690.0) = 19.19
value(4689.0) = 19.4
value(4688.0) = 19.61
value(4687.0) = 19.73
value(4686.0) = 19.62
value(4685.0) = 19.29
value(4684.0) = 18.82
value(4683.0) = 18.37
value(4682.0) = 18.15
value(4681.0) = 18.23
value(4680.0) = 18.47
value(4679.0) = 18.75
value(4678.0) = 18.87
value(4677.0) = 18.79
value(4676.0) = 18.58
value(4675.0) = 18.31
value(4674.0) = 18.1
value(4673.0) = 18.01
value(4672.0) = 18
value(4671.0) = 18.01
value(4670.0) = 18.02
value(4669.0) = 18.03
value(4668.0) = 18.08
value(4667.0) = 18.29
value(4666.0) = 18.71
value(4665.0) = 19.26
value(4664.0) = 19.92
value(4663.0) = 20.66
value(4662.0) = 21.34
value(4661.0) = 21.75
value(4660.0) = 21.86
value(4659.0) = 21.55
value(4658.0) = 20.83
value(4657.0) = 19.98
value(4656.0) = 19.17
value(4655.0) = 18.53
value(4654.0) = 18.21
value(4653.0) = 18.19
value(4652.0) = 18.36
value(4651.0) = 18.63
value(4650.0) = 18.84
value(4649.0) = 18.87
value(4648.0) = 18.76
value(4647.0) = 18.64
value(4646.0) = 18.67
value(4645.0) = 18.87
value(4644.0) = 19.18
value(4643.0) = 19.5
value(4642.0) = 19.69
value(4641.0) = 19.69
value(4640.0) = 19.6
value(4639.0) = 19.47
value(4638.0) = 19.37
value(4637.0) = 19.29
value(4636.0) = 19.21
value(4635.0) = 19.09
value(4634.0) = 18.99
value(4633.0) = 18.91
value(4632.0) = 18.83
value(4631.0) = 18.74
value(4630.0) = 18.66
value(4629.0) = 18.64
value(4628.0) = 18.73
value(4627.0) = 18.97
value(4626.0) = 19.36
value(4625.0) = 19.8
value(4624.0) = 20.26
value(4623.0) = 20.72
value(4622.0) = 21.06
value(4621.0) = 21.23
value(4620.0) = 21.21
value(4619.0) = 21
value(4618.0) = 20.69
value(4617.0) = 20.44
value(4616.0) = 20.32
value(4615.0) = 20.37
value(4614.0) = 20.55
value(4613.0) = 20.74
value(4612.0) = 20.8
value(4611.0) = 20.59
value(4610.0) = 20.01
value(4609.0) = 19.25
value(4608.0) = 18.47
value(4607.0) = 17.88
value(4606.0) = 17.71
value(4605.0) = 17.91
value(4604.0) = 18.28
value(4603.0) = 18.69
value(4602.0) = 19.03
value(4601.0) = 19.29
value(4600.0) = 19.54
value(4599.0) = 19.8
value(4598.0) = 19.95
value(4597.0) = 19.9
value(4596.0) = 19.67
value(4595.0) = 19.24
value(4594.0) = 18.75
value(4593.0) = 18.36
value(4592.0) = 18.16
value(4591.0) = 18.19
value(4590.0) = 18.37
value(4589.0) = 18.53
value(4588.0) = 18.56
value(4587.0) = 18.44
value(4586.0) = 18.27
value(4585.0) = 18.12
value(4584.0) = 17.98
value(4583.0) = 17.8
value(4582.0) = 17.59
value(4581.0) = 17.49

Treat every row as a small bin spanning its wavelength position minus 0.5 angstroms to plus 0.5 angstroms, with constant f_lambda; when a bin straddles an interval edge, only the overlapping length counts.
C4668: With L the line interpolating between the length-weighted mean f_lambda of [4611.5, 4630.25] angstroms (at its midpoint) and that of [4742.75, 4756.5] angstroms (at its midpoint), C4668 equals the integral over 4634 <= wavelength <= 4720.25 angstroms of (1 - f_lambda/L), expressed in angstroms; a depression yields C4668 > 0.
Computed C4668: 4.8 angstroms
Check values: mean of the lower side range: 20.2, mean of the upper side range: 21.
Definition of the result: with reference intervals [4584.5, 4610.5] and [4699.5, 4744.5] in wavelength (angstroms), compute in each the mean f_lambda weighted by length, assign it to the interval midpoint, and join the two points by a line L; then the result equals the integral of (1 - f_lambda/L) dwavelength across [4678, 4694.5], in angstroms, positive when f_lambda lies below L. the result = 0.6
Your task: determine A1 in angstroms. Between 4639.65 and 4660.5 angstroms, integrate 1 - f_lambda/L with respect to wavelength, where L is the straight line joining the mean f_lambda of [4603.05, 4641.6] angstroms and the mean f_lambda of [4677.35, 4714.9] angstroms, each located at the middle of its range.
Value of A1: 0.3 angstroms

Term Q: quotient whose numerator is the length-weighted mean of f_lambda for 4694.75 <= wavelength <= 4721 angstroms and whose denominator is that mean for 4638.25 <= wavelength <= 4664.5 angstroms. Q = 1.0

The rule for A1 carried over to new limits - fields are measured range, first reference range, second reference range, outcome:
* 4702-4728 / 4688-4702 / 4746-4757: 0.3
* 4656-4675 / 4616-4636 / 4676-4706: 0.2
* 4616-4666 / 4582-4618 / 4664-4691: -2.0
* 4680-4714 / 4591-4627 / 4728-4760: 0.4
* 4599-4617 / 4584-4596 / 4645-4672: -0.7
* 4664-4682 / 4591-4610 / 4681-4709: 1.1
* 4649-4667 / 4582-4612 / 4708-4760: -0.3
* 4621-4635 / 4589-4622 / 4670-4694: -0.1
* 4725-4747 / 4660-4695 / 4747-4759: 0.1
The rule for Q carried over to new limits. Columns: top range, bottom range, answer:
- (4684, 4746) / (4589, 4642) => 1.03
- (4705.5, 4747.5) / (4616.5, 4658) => 1.03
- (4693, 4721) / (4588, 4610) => 1.07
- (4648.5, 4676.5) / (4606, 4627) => 0.95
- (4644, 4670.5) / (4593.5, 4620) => 0.98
